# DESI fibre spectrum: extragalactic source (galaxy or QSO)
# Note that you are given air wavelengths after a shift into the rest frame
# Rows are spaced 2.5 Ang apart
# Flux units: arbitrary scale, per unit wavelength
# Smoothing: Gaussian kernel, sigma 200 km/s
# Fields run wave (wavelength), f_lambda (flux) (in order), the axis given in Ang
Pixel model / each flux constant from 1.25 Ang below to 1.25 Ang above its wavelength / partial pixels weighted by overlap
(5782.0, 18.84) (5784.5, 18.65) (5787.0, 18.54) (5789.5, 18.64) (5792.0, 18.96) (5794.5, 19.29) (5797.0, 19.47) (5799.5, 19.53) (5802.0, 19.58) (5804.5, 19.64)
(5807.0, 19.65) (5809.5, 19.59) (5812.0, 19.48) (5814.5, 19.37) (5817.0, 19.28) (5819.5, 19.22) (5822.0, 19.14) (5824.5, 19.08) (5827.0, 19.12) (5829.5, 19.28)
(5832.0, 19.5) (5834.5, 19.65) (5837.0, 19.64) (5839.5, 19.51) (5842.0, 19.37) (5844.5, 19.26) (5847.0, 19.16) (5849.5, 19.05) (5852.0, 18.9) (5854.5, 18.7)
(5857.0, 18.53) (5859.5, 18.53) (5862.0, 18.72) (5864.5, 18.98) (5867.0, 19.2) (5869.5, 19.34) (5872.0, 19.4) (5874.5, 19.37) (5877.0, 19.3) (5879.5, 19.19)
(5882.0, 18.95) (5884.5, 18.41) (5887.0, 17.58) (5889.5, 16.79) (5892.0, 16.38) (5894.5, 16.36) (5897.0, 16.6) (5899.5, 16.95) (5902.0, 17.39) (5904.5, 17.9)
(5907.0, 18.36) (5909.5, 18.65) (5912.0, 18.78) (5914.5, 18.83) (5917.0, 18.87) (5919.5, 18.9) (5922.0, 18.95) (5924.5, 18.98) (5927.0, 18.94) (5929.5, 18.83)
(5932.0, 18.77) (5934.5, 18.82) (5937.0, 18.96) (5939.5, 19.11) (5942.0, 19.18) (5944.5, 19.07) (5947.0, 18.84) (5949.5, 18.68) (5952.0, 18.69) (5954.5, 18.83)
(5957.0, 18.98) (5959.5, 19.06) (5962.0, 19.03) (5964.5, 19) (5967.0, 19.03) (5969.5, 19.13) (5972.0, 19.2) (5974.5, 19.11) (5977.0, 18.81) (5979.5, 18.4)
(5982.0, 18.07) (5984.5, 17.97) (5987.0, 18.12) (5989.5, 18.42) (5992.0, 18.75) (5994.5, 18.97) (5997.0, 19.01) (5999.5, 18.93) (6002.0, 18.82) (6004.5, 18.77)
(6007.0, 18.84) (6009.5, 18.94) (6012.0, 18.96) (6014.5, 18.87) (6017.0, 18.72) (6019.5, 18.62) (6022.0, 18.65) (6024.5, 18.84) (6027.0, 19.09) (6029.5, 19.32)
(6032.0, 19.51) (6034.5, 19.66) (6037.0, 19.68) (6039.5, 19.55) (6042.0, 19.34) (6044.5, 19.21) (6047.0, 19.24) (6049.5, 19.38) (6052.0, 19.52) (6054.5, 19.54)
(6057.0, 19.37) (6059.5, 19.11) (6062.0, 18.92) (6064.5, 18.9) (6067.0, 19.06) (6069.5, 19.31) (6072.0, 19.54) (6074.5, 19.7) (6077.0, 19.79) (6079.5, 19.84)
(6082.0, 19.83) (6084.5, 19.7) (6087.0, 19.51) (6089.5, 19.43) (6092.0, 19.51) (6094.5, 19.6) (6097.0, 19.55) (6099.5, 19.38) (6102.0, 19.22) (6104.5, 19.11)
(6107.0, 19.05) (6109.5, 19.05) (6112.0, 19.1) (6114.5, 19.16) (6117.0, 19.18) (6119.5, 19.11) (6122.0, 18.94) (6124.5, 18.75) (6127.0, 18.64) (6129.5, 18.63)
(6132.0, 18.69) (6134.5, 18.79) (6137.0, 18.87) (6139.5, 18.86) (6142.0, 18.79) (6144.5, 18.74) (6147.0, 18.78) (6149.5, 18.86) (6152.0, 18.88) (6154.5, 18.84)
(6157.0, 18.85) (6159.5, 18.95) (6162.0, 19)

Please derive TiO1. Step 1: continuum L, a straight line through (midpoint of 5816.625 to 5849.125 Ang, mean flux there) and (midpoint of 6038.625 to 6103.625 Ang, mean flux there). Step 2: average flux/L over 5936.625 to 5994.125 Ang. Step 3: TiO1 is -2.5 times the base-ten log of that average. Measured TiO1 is 0.033 mag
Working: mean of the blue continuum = 19.3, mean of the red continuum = 19.4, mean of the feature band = 18.8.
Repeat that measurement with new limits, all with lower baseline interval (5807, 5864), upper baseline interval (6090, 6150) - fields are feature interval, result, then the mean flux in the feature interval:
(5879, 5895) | 0.09 mag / 17.7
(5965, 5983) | 0.02 mag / 18.8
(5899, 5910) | 0.08 mag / 17.9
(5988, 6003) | 0.02 mag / 18.8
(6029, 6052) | -0.02 mag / 19.4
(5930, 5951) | 0.01 mag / 18.9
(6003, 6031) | 0.01 mag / 18.9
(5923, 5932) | 0.01 mag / 18.9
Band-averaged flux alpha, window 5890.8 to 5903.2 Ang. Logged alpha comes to 16.7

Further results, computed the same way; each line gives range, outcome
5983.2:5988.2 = 18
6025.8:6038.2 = 19.5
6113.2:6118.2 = 19.2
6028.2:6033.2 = 19.4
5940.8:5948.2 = 19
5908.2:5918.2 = 18.8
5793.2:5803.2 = 19.5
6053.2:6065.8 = 19.2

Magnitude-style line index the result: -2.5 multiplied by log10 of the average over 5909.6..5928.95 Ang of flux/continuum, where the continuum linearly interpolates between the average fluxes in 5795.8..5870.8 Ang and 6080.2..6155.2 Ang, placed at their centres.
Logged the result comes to 0.02 mag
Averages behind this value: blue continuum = 19.2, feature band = 18.9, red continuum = 19.1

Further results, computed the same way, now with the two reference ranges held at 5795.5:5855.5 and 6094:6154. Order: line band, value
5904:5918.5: 0.04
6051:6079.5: -0.02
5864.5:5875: 0.00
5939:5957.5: 0.02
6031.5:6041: -0.03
